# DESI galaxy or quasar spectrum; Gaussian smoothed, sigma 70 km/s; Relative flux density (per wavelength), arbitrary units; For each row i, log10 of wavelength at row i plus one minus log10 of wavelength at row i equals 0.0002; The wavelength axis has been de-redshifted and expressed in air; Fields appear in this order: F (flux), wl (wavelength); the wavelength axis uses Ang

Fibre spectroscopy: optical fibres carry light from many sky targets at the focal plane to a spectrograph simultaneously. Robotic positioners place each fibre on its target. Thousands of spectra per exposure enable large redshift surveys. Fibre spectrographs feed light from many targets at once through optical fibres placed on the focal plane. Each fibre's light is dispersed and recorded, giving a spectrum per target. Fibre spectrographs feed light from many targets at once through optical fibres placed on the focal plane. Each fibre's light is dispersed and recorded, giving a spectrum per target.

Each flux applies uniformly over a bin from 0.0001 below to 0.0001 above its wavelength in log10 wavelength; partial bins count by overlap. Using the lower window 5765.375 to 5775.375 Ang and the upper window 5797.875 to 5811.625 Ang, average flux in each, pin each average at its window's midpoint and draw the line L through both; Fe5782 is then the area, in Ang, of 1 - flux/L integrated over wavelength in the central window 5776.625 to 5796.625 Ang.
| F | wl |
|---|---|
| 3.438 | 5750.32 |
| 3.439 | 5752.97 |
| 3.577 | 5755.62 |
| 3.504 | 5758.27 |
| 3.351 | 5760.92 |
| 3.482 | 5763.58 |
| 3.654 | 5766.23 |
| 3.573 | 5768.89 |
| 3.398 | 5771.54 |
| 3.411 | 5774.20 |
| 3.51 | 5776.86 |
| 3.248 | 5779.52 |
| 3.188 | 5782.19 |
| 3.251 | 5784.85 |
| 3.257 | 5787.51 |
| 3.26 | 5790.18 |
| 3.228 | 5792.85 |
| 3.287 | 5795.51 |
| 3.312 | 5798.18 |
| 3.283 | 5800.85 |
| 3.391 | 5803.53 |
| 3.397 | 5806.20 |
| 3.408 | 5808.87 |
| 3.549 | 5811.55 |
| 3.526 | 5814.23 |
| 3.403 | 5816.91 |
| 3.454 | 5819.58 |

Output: 1.0 Ang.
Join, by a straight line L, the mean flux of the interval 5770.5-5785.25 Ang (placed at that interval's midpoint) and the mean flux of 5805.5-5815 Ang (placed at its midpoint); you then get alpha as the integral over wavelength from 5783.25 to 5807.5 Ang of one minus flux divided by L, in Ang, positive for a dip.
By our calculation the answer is 0.8 Ang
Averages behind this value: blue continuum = 3.34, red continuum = 3.47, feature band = 3.3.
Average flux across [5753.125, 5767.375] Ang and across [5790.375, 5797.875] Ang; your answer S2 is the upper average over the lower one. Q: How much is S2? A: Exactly 0.93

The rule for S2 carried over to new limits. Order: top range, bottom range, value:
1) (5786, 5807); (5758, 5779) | 0.95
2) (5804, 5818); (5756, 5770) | 0.98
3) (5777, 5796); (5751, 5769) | 0.93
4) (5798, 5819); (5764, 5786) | 1.00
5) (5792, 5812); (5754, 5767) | 0.96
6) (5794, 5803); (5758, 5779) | 0.95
